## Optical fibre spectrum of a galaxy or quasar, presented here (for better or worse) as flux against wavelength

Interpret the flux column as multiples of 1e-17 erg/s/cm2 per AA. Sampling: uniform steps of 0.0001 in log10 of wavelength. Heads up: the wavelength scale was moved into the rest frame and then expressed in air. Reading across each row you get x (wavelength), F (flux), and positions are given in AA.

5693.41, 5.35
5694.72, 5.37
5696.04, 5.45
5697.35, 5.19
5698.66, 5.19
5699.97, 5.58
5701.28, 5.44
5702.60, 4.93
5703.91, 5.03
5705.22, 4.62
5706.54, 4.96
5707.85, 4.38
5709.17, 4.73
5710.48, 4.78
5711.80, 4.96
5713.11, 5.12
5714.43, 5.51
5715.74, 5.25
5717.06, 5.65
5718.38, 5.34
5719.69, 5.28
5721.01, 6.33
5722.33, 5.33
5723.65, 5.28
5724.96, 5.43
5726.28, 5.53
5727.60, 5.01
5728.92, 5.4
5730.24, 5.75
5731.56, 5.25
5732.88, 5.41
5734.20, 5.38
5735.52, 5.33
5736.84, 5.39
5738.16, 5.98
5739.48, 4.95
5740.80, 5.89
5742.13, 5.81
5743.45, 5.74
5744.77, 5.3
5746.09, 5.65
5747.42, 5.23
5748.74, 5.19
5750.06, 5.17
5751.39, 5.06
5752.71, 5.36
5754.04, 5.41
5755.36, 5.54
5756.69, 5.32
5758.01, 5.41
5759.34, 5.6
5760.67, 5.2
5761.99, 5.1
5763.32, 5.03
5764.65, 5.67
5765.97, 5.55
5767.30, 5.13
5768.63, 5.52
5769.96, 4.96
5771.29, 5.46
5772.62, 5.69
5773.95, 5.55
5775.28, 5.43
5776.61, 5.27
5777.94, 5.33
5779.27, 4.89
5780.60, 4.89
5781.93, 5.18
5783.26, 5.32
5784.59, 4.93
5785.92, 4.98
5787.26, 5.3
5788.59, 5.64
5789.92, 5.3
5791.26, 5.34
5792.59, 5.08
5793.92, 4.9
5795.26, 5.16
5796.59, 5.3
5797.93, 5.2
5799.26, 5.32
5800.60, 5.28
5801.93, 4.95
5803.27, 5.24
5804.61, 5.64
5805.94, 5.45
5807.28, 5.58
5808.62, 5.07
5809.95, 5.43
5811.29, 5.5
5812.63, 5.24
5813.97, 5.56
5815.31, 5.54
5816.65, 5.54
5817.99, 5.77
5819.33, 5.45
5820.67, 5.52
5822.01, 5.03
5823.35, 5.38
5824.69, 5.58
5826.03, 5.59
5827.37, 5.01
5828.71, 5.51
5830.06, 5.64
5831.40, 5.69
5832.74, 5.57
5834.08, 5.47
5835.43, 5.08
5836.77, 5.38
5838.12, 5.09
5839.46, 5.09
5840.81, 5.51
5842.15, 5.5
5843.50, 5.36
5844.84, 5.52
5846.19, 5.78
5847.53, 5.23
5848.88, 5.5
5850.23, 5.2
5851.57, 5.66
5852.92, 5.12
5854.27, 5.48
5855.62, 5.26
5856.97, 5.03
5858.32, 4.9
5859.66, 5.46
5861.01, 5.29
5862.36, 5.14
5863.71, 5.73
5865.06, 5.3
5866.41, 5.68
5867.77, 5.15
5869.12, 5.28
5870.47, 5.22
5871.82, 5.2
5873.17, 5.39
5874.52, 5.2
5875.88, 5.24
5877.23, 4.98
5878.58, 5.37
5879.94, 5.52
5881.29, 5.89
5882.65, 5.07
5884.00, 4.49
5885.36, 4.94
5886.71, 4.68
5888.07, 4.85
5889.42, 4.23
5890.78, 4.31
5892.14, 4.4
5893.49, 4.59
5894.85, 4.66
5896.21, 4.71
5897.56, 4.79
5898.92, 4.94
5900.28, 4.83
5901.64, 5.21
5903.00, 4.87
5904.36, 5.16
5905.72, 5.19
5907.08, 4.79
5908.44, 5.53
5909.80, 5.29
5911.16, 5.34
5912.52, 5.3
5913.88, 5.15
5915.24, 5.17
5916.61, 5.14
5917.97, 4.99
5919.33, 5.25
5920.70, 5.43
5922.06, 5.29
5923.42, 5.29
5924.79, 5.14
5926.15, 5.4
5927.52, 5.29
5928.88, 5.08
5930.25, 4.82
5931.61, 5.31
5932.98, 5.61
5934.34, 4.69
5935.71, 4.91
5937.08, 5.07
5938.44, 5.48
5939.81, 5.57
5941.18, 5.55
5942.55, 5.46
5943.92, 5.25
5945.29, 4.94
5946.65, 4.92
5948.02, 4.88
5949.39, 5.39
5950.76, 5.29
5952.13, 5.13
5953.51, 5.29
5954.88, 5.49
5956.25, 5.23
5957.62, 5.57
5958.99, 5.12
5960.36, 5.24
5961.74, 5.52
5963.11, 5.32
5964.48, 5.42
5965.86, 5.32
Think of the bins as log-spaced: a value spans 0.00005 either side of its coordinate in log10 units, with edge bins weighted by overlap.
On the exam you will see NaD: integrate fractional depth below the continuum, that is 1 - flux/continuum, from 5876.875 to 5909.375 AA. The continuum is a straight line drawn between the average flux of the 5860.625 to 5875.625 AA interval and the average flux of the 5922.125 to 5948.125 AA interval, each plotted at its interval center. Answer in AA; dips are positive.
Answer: 2.2 AA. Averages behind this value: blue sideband 5.32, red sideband 5.2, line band 4.92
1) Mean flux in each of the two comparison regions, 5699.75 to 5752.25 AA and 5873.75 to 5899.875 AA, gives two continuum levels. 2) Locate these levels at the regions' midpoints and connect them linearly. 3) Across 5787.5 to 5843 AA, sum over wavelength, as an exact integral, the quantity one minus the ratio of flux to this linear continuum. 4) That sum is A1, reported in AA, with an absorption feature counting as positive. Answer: -3.2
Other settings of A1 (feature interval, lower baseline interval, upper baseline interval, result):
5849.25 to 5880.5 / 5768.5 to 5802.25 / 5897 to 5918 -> -0.87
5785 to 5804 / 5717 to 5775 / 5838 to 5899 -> 0.37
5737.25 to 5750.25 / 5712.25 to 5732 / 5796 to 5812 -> -0.24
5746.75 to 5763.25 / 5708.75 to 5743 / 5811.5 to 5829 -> 0.36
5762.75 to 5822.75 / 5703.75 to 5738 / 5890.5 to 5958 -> -1.14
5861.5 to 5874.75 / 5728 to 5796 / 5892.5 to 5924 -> -0.47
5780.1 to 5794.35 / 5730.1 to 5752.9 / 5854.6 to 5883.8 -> 0.54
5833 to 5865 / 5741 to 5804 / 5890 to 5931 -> -1.14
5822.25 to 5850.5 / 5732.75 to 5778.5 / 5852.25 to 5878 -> -0.58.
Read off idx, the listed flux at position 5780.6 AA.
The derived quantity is 4.89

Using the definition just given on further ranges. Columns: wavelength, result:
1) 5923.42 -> 5.29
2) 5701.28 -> 5.44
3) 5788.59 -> 5.64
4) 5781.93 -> 5.18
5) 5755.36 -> 5.54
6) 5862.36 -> 5.14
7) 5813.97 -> 5.56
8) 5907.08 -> 4.79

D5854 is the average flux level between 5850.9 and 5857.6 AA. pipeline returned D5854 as 5.31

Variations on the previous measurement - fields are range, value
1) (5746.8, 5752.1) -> 5.17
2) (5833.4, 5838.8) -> 5.25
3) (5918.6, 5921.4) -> 5.33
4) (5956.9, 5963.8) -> 5.36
